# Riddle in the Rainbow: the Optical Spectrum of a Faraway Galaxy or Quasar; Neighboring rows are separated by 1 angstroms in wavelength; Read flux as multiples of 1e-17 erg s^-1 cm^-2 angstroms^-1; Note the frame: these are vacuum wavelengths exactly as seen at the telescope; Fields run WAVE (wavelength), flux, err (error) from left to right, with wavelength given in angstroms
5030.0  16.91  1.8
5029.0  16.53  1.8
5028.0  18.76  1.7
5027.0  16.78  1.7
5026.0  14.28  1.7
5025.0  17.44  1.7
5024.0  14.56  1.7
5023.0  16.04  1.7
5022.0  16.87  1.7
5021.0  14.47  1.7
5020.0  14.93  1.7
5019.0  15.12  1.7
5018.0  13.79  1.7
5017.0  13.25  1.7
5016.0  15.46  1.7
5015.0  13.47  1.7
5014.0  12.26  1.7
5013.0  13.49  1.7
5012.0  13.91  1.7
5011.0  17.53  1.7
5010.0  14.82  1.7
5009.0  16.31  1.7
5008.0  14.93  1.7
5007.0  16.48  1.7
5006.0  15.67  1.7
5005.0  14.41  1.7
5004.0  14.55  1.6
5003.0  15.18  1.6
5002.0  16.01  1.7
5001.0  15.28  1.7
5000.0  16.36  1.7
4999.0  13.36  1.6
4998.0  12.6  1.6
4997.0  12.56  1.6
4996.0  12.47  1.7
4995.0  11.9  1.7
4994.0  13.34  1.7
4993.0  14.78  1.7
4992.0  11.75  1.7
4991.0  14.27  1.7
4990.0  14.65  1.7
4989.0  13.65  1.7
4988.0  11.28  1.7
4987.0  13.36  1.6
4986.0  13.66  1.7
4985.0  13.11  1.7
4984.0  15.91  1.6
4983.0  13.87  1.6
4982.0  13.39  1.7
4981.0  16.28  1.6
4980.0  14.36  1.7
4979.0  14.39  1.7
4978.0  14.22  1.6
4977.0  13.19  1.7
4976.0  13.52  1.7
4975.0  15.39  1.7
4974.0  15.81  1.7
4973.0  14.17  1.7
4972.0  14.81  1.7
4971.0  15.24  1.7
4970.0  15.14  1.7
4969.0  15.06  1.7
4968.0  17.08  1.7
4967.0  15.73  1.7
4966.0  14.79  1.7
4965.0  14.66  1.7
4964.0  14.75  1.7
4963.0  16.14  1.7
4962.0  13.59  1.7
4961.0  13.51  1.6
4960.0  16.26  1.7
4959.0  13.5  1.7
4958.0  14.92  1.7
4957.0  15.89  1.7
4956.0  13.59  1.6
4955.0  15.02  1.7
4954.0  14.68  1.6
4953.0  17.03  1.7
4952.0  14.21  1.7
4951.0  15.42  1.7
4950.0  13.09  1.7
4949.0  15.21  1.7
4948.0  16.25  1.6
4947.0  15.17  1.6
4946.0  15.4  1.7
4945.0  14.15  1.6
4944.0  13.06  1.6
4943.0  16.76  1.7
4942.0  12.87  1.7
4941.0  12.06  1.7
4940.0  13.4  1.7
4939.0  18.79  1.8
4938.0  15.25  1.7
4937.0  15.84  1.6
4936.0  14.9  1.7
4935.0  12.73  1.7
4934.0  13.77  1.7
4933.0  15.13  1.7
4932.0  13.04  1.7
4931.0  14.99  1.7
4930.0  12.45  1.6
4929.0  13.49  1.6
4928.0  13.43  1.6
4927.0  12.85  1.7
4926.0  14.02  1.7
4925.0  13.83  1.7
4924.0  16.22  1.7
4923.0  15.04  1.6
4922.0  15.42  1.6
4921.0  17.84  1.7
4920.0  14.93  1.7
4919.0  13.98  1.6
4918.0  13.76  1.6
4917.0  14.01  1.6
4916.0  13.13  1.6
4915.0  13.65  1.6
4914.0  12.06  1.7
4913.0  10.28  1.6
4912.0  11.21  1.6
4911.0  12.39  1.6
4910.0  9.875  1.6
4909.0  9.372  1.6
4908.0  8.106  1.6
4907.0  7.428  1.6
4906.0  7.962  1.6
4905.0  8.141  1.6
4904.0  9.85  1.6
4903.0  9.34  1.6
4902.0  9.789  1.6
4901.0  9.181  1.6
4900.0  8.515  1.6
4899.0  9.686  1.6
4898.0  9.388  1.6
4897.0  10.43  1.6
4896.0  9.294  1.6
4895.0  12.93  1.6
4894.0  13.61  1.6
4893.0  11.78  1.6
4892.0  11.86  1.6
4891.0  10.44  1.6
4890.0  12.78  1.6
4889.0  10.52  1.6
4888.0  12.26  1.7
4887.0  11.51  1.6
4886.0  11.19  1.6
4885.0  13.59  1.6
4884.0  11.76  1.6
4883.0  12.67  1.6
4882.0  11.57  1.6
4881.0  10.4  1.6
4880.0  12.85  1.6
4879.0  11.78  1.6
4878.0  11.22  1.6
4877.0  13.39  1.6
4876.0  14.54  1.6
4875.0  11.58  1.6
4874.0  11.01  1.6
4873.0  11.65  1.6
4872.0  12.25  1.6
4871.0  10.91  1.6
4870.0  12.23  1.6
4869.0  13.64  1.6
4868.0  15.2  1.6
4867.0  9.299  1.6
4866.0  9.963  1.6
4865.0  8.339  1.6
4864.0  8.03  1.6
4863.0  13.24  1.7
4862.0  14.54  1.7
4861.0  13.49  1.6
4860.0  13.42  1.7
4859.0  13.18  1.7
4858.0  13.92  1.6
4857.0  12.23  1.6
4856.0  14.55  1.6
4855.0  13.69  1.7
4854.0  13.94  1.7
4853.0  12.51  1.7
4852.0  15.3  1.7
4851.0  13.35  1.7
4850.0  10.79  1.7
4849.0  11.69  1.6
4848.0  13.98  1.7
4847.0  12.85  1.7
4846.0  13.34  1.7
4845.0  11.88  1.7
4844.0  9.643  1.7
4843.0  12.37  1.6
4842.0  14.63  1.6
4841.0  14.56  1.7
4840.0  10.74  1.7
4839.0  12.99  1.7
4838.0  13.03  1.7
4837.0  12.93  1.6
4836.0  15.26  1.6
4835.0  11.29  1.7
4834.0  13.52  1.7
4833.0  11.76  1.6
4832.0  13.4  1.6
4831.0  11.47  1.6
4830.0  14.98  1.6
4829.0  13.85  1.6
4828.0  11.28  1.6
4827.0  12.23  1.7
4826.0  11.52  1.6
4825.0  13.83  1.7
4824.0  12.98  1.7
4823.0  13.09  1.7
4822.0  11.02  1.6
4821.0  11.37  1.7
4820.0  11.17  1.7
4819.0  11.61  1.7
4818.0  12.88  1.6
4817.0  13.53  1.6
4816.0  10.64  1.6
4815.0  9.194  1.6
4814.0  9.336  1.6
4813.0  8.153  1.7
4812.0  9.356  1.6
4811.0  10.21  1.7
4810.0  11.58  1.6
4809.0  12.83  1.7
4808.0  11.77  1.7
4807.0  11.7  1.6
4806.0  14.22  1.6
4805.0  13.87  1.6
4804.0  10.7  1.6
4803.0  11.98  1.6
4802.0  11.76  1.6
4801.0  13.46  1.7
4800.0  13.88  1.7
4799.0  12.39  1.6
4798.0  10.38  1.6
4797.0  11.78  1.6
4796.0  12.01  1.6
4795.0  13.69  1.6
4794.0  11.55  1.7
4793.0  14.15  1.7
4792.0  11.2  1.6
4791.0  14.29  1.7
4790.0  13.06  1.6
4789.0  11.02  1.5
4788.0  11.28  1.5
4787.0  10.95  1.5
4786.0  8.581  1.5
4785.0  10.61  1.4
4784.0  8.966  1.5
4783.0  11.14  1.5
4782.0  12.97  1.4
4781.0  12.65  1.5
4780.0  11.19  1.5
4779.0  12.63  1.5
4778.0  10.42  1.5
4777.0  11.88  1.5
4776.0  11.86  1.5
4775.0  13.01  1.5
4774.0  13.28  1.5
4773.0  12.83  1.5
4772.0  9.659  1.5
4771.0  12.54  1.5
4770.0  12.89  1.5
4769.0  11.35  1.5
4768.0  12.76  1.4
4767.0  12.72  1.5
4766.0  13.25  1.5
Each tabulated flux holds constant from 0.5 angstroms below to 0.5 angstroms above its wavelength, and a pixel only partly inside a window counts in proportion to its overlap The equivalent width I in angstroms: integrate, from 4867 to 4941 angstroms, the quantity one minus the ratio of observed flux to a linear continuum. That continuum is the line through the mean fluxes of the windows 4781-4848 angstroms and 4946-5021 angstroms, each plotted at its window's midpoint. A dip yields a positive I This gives 6.1 angstroms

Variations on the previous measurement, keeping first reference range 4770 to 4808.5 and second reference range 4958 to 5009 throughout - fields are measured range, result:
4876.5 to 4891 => 1.4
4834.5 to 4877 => 0.8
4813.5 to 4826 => 0.7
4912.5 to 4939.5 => -1.1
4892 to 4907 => 3.8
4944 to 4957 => -0.8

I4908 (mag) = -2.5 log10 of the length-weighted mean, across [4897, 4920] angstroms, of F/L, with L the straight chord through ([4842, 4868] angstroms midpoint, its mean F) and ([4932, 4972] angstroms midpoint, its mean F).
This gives 0.29 mag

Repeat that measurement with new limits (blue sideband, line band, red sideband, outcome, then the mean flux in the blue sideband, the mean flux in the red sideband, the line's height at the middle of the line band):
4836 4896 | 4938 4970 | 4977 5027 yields -0.09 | 12.4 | 14.4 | 13.7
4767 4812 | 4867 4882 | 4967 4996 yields 0.06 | 12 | 14.2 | 12.9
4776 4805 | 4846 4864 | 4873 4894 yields -0.11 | 11.8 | 12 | 11.9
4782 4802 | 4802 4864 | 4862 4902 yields -0.07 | 11.8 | 11.5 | 11.7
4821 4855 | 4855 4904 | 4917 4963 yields 0.16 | 12.8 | 14.6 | 13.5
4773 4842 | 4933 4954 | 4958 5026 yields -0.07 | 12.1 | 14.5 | 13.9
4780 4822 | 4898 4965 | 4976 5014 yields 0.01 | 11.6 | 14.2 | 13.4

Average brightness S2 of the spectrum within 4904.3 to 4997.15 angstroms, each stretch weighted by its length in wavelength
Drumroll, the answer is 13.9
